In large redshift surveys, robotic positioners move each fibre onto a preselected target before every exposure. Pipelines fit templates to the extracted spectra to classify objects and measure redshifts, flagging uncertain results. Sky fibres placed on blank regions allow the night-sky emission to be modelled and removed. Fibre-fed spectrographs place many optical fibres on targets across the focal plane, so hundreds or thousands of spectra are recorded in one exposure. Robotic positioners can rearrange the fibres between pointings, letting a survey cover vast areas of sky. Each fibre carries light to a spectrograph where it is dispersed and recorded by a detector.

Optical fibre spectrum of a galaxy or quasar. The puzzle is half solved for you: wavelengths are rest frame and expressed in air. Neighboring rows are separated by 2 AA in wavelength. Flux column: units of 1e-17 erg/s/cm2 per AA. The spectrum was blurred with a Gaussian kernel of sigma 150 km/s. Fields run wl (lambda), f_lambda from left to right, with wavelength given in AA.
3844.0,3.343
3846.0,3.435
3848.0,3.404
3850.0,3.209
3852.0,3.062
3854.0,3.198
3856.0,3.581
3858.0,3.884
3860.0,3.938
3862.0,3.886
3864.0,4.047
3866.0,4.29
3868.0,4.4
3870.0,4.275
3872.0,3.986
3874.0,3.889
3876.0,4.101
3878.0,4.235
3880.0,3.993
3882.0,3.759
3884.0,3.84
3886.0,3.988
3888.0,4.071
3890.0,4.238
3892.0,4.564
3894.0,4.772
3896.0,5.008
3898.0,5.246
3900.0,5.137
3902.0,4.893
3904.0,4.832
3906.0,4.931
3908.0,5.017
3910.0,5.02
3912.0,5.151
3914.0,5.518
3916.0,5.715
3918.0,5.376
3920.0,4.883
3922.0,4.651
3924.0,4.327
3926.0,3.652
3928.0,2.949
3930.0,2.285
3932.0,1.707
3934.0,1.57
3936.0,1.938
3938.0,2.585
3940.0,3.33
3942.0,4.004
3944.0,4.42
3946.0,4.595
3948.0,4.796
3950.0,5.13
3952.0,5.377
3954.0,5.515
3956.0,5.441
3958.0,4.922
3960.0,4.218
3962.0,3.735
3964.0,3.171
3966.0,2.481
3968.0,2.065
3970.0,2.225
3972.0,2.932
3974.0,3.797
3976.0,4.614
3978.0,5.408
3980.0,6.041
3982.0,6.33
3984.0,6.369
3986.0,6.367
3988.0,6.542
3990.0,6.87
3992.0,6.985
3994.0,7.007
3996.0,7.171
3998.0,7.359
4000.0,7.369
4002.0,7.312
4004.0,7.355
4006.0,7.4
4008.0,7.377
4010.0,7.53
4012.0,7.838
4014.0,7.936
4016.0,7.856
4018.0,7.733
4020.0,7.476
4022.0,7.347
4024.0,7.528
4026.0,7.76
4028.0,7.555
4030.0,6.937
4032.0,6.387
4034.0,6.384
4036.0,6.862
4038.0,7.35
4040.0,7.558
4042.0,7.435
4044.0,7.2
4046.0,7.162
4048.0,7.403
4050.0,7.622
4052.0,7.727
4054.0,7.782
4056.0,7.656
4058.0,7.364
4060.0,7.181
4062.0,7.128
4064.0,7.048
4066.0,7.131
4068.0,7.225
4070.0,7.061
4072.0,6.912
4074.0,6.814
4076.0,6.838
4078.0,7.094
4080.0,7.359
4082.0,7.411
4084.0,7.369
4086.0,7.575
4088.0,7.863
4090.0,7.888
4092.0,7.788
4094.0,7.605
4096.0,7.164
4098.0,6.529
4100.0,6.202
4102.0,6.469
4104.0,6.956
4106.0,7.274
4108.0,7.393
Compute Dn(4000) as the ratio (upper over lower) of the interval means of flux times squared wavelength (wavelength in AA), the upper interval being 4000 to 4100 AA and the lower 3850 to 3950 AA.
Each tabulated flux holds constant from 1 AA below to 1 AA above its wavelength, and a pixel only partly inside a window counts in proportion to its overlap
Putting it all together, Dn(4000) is 1.92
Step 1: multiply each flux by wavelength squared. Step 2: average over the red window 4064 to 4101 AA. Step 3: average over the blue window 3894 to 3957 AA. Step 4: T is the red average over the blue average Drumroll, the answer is 1.79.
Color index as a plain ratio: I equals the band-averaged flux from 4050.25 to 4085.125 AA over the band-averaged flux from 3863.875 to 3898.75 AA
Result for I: 1.70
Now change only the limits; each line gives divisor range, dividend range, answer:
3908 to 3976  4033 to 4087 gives 1.83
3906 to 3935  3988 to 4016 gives 1.76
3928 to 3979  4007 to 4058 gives 2.02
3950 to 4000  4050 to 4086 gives 1.41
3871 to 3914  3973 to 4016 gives 1.49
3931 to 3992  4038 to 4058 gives 1.73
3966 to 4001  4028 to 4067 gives 1.31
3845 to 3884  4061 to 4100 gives 1.89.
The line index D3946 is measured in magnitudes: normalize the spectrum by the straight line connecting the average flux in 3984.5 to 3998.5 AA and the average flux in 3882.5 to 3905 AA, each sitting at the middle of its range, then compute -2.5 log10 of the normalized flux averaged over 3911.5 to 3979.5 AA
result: 0.40 mag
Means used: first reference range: 4.58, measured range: 3.96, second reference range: 6.86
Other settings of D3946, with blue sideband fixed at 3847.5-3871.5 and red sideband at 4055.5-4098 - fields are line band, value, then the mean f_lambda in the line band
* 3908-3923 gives -0.11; 5.18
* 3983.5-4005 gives -0.17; 6.99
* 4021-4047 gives -0.09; 7.19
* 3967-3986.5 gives 0.24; 4.57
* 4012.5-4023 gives -0.21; 7.68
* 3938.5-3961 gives 0.13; 4.66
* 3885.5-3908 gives -0.08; 4.73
